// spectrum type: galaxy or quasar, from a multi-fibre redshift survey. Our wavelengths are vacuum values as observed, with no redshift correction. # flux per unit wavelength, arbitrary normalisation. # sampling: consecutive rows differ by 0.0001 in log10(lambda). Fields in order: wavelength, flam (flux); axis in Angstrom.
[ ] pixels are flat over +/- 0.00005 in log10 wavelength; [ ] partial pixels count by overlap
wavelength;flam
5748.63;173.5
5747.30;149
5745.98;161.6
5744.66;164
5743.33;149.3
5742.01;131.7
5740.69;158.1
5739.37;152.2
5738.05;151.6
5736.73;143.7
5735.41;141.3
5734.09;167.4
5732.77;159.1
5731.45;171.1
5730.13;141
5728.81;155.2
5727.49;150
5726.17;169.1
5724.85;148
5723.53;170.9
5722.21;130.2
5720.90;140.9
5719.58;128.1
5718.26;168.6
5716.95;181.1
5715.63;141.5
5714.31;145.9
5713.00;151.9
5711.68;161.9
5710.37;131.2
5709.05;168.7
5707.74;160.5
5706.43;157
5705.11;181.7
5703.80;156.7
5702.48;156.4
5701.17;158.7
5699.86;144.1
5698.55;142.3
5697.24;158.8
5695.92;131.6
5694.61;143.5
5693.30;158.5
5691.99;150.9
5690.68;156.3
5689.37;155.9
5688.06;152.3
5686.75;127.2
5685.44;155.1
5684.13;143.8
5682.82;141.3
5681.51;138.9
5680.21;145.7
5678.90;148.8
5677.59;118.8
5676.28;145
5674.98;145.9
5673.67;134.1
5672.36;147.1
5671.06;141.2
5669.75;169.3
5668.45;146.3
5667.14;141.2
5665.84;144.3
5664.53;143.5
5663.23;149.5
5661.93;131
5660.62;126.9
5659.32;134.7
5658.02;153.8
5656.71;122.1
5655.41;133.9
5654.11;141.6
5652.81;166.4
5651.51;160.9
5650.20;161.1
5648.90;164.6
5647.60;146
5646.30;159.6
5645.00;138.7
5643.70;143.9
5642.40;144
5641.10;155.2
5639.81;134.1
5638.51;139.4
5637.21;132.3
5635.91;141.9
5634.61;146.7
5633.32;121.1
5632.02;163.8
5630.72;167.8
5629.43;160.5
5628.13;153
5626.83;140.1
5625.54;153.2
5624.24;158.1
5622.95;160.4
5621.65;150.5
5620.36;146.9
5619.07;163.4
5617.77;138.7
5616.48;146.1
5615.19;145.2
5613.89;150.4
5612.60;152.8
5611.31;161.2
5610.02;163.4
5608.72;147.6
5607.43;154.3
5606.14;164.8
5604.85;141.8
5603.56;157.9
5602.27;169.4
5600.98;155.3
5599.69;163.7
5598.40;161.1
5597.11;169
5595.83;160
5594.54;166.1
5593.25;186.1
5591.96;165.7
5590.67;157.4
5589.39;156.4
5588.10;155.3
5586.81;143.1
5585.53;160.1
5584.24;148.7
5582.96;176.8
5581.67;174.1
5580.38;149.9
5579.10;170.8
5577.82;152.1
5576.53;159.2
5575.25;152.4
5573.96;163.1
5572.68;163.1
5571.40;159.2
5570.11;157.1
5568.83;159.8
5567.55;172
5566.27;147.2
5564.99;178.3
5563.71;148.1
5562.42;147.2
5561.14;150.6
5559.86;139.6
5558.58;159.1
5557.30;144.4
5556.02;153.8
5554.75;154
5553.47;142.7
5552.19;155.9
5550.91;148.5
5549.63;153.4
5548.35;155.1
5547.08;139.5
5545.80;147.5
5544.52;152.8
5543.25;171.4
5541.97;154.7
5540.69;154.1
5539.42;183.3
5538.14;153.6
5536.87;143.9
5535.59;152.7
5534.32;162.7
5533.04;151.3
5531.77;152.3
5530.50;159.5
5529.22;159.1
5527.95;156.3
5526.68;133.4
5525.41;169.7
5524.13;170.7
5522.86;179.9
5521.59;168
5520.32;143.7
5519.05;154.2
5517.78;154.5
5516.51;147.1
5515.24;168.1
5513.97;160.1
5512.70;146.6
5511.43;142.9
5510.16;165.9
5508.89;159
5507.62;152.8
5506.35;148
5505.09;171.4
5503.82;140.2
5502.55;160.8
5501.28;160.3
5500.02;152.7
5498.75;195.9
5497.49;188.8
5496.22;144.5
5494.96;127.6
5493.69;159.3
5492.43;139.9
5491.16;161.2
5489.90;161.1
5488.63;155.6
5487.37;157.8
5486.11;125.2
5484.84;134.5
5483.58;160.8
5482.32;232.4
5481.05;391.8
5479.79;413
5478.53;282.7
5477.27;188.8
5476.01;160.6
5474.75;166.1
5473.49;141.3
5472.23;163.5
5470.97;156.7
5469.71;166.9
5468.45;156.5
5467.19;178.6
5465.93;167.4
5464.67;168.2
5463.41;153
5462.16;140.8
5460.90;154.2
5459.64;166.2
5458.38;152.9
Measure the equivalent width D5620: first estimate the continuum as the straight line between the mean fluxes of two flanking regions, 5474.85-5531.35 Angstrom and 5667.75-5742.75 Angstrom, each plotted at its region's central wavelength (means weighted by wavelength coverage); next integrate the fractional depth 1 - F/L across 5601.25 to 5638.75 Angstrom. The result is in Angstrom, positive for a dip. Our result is 1.9 Angstrom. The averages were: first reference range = 173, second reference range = 150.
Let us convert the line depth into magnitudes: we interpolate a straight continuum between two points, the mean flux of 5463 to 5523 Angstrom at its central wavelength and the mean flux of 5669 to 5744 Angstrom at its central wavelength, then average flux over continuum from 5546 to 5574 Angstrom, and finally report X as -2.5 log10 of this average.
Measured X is 0.08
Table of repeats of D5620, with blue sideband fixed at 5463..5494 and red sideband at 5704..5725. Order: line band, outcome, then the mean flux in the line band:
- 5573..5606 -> 2.03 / 161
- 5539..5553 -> 1.72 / 155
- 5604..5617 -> 1.20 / 153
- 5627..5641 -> 1.62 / 146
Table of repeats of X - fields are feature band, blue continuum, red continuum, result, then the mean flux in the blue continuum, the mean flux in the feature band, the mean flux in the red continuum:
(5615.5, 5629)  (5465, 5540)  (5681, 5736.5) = 0.06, 169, 151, 152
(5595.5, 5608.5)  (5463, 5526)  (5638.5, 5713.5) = -0.01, 172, 159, 148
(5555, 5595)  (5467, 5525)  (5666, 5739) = 0.04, 173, 159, 150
